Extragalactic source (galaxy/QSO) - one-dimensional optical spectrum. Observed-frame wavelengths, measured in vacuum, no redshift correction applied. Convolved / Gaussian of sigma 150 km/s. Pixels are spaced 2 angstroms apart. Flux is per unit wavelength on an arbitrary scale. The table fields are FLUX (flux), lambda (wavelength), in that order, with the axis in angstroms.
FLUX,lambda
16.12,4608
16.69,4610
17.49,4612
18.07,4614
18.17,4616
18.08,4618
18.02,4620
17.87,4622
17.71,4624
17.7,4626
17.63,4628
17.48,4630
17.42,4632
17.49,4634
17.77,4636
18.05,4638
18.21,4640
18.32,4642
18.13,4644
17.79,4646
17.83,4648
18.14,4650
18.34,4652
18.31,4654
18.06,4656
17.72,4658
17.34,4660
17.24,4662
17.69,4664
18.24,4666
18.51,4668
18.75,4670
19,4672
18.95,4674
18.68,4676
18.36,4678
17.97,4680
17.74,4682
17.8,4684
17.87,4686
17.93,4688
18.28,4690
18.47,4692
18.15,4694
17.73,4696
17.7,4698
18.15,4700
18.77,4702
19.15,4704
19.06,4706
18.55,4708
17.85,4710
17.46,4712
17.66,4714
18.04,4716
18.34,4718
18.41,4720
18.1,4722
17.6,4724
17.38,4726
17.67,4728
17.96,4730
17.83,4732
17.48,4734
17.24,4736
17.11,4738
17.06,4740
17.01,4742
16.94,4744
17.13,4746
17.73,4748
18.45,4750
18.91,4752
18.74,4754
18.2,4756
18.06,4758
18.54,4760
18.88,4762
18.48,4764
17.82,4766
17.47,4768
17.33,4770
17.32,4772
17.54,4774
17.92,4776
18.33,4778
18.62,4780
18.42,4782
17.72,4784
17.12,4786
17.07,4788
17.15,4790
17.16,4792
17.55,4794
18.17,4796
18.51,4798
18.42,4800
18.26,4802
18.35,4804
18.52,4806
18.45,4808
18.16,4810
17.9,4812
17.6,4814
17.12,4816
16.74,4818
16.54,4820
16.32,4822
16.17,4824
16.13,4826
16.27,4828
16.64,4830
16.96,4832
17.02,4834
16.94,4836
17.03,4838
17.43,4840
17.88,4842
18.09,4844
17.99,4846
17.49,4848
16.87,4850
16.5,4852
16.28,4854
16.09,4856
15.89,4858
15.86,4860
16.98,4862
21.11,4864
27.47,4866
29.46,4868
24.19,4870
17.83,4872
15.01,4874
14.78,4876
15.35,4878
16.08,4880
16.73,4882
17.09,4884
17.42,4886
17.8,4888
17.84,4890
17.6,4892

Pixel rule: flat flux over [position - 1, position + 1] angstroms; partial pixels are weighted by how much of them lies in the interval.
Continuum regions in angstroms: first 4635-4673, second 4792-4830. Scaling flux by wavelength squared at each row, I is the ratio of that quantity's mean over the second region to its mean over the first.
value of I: 1.0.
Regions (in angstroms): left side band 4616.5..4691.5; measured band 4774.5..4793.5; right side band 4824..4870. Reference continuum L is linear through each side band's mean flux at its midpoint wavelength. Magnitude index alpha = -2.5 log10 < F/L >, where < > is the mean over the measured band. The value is 0.03 mag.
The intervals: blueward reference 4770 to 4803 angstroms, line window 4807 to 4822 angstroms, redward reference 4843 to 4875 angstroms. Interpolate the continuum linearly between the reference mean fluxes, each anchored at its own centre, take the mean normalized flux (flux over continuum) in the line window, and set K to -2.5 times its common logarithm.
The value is 0.05 mag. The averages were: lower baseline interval 17.8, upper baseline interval 18.9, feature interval 17.4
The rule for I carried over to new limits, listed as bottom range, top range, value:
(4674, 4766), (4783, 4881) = 1.03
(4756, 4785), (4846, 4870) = 1.11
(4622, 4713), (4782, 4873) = 1.07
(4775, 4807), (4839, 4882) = 1.05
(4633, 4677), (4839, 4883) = 1.10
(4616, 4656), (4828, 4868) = 1.10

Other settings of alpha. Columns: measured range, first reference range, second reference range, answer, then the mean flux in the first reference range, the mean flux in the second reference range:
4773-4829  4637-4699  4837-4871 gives 0.07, 18.1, 19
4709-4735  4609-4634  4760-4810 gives 0.00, 17.7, 18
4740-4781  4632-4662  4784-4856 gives -0.03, 17.9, 17.3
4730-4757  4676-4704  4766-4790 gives 0.01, 18.1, 17.7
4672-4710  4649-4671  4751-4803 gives -0.02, 18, 18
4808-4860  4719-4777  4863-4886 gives 0.12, 17.8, 19.5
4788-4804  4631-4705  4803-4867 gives -0.01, 18.1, 17.5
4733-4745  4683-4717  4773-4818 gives 0.06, 18.2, 17.9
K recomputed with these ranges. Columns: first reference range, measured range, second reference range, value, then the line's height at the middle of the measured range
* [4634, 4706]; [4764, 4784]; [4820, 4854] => -0.03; 17.4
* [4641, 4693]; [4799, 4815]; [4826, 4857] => -0.06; 17.2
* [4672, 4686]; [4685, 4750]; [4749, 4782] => 0.02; 18.2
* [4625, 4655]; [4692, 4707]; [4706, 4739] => -0.03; 17.9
